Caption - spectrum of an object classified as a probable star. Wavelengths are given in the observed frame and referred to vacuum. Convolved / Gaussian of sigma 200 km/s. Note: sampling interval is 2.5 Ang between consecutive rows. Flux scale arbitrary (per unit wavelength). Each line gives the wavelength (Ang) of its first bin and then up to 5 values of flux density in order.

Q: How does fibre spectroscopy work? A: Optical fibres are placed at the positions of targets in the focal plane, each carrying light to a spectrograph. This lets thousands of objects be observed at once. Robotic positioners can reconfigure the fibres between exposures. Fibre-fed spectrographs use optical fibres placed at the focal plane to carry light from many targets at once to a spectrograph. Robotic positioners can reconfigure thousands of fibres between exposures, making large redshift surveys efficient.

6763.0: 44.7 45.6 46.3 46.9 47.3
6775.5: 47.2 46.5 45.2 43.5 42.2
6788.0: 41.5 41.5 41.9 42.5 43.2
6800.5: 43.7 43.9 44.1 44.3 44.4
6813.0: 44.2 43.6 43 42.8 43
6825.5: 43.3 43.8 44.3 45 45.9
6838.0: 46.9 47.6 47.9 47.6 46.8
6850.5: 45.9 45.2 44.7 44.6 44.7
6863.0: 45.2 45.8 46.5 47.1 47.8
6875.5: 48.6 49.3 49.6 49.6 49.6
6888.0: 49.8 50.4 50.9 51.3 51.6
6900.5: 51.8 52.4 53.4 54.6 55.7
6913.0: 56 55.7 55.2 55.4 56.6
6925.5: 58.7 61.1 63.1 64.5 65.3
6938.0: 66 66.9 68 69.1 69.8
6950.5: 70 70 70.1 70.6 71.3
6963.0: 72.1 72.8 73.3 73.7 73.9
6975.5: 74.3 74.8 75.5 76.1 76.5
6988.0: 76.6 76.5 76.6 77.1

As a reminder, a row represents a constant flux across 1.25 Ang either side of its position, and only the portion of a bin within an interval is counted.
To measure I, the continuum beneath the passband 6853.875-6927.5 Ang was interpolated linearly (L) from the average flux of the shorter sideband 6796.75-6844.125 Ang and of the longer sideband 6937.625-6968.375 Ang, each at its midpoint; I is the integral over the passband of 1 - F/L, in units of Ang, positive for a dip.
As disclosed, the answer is 9.1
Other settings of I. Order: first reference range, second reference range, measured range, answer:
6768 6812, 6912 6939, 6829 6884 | 5.5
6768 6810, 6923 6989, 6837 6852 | 1.6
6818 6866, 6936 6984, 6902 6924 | 2.1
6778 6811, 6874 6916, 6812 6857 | 1.5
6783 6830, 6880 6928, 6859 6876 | 1.1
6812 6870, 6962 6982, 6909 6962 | 1.8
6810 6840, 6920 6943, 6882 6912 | 2.5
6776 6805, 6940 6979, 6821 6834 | 1.5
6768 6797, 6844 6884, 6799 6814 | 0.3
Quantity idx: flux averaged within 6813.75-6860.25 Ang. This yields 45.1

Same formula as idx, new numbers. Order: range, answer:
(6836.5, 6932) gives 50.7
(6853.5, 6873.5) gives 45.7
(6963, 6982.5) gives 74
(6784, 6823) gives 43.1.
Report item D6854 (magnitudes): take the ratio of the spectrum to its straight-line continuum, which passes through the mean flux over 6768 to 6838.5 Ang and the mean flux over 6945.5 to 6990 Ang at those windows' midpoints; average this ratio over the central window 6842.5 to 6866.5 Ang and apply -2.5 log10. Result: 0.160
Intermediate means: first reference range 44.1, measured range 45.8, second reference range 73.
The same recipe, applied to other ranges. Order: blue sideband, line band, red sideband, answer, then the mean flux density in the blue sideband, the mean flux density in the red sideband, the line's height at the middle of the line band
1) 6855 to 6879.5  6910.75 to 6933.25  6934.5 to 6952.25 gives 0.070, 46.5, 68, 61.9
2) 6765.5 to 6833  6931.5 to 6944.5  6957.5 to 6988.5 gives 0.029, 44.1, 74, 68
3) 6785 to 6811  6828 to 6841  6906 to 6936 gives 0.044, 43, 58.2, 47.5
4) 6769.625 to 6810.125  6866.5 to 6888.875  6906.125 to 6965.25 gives 0.153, 44.1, 63.8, 55.9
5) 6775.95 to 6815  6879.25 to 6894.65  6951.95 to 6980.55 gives 0.182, 43.6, 72.6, 59.1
